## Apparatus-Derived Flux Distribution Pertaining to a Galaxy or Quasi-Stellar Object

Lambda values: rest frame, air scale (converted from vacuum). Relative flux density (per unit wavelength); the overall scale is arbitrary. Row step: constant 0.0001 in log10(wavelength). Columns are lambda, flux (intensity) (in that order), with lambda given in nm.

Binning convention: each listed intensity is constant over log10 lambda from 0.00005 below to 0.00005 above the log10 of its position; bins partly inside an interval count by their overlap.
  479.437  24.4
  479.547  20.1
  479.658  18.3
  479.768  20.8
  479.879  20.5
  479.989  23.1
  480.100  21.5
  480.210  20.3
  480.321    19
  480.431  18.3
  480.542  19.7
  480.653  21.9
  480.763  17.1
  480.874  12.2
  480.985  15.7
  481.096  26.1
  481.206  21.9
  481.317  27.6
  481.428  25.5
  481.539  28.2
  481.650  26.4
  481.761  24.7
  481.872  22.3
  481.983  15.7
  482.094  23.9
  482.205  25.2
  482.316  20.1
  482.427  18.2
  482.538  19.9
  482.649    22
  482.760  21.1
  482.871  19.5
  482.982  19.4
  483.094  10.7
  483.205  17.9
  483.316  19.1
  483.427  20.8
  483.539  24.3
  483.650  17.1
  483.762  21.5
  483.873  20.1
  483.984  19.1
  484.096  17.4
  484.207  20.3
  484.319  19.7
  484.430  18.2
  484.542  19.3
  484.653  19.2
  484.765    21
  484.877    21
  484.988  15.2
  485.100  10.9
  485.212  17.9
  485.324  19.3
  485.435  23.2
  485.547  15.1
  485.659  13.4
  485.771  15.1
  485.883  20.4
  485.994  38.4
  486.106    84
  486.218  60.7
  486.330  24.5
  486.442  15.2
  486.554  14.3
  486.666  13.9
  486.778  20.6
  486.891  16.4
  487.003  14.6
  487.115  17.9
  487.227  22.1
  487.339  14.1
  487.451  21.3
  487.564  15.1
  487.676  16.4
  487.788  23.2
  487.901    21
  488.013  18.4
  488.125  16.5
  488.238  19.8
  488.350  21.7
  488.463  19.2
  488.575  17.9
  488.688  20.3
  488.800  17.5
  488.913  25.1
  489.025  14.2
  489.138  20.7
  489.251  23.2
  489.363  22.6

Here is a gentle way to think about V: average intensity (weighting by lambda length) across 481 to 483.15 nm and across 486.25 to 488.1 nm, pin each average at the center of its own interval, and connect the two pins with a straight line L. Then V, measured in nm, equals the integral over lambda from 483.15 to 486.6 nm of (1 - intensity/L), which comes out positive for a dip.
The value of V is -0.48 nm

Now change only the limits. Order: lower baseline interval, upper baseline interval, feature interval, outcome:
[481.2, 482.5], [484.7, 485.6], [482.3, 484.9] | 0.12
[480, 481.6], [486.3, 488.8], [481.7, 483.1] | -0.01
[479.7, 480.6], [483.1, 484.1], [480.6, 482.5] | -0.19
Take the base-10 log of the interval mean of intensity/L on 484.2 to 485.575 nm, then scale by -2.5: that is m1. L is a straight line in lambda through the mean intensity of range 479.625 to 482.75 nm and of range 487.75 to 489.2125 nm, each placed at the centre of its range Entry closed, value 0.11 mag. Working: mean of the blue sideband 21.3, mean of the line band 18.5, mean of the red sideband 19.6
